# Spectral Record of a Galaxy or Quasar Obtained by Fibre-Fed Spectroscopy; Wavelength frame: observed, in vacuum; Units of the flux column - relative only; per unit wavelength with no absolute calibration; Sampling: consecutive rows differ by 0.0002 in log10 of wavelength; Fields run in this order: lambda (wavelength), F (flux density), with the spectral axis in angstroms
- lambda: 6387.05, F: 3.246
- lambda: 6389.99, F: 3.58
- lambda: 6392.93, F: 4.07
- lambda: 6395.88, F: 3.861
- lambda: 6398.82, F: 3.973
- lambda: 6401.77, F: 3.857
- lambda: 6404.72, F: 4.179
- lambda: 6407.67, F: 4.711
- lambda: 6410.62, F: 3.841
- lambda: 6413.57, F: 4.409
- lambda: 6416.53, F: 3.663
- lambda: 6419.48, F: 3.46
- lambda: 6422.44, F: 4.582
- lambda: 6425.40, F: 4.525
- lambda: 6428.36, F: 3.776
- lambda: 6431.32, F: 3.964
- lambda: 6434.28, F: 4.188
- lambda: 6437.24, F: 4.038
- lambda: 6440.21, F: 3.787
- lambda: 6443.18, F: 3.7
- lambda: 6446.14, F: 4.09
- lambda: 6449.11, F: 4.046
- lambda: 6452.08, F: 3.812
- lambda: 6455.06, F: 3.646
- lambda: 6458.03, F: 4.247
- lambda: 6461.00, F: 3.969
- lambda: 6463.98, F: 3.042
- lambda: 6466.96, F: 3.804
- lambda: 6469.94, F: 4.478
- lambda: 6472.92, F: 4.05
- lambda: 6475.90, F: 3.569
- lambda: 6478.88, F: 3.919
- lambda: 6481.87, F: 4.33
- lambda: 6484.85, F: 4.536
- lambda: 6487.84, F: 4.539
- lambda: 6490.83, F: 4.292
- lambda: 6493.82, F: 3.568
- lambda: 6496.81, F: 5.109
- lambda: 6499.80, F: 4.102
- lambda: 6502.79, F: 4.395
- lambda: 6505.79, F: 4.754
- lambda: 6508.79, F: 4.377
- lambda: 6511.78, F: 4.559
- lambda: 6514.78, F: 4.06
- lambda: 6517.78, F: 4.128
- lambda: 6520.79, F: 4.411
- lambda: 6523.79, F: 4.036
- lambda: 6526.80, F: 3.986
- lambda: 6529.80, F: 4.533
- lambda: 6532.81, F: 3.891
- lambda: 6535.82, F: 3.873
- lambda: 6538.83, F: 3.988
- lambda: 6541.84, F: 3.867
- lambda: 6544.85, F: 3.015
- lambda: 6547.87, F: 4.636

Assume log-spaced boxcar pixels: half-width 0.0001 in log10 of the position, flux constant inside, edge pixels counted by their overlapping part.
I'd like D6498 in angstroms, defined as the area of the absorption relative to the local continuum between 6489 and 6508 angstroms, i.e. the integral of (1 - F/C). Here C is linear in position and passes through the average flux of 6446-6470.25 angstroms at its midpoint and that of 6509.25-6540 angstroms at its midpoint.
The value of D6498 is -1.56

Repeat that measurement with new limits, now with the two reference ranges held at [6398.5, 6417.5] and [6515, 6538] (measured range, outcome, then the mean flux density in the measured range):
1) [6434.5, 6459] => 1.1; 3.93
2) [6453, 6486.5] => 1.2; 3.96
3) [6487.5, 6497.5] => -0.5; 4.3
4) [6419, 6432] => 0.0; 4.11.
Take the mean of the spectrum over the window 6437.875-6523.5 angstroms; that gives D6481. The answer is 4.12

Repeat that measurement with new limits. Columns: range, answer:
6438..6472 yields 3.88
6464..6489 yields 4.08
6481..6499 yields 4.39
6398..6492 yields 4.03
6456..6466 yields 3.75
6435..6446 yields 3.9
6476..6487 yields 4.19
